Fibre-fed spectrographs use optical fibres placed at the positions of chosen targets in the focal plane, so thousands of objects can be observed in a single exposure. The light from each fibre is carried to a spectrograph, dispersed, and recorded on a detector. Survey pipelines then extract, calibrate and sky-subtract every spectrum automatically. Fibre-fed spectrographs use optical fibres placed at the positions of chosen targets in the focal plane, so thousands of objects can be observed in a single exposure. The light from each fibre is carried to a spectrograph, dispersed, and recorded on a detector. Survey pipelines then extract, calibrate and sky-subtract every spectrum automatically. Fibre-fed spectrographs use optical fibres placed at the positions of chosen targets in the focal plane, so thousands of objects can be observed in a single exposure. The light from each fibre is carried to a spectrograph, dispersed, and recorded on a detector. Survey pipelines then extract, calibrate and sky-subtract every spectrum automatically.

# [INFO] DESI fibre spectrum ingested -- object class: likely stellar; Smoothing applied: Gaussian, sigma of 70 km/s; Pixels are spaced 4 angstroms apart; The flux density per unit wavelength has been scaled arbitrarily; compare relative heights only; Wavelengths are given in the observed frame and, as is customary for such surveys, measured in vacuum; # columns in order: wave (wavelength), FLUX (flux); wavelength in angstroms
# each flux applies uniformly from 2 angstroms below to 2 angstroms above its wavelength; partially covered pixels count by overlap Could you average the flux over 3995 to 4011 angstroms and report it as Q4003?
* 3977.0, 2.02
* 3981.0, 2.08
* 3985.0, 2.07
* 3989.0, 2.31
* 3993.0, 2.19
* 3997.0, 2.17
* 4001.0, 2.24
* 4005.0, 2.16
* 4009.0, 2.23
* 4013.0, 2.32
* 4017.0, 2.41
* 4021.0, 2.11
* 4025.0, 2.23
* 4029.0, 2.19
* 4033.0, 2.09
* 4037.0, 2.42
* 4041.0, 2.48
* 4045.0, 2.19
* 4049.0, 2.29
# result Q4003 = 2.2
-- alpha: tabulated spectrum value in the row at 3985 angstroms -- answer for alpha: 2.07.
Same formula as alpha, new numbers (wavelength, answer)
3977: 2.02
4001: 2.24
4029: 2.19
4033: 2.09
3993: 2.19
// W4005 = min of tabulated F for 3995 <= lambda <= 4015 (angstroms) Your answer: 2.16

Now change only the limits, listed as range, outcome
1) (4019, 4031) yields 2.11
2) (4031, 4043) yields 2.09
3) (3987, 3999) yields 2.17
